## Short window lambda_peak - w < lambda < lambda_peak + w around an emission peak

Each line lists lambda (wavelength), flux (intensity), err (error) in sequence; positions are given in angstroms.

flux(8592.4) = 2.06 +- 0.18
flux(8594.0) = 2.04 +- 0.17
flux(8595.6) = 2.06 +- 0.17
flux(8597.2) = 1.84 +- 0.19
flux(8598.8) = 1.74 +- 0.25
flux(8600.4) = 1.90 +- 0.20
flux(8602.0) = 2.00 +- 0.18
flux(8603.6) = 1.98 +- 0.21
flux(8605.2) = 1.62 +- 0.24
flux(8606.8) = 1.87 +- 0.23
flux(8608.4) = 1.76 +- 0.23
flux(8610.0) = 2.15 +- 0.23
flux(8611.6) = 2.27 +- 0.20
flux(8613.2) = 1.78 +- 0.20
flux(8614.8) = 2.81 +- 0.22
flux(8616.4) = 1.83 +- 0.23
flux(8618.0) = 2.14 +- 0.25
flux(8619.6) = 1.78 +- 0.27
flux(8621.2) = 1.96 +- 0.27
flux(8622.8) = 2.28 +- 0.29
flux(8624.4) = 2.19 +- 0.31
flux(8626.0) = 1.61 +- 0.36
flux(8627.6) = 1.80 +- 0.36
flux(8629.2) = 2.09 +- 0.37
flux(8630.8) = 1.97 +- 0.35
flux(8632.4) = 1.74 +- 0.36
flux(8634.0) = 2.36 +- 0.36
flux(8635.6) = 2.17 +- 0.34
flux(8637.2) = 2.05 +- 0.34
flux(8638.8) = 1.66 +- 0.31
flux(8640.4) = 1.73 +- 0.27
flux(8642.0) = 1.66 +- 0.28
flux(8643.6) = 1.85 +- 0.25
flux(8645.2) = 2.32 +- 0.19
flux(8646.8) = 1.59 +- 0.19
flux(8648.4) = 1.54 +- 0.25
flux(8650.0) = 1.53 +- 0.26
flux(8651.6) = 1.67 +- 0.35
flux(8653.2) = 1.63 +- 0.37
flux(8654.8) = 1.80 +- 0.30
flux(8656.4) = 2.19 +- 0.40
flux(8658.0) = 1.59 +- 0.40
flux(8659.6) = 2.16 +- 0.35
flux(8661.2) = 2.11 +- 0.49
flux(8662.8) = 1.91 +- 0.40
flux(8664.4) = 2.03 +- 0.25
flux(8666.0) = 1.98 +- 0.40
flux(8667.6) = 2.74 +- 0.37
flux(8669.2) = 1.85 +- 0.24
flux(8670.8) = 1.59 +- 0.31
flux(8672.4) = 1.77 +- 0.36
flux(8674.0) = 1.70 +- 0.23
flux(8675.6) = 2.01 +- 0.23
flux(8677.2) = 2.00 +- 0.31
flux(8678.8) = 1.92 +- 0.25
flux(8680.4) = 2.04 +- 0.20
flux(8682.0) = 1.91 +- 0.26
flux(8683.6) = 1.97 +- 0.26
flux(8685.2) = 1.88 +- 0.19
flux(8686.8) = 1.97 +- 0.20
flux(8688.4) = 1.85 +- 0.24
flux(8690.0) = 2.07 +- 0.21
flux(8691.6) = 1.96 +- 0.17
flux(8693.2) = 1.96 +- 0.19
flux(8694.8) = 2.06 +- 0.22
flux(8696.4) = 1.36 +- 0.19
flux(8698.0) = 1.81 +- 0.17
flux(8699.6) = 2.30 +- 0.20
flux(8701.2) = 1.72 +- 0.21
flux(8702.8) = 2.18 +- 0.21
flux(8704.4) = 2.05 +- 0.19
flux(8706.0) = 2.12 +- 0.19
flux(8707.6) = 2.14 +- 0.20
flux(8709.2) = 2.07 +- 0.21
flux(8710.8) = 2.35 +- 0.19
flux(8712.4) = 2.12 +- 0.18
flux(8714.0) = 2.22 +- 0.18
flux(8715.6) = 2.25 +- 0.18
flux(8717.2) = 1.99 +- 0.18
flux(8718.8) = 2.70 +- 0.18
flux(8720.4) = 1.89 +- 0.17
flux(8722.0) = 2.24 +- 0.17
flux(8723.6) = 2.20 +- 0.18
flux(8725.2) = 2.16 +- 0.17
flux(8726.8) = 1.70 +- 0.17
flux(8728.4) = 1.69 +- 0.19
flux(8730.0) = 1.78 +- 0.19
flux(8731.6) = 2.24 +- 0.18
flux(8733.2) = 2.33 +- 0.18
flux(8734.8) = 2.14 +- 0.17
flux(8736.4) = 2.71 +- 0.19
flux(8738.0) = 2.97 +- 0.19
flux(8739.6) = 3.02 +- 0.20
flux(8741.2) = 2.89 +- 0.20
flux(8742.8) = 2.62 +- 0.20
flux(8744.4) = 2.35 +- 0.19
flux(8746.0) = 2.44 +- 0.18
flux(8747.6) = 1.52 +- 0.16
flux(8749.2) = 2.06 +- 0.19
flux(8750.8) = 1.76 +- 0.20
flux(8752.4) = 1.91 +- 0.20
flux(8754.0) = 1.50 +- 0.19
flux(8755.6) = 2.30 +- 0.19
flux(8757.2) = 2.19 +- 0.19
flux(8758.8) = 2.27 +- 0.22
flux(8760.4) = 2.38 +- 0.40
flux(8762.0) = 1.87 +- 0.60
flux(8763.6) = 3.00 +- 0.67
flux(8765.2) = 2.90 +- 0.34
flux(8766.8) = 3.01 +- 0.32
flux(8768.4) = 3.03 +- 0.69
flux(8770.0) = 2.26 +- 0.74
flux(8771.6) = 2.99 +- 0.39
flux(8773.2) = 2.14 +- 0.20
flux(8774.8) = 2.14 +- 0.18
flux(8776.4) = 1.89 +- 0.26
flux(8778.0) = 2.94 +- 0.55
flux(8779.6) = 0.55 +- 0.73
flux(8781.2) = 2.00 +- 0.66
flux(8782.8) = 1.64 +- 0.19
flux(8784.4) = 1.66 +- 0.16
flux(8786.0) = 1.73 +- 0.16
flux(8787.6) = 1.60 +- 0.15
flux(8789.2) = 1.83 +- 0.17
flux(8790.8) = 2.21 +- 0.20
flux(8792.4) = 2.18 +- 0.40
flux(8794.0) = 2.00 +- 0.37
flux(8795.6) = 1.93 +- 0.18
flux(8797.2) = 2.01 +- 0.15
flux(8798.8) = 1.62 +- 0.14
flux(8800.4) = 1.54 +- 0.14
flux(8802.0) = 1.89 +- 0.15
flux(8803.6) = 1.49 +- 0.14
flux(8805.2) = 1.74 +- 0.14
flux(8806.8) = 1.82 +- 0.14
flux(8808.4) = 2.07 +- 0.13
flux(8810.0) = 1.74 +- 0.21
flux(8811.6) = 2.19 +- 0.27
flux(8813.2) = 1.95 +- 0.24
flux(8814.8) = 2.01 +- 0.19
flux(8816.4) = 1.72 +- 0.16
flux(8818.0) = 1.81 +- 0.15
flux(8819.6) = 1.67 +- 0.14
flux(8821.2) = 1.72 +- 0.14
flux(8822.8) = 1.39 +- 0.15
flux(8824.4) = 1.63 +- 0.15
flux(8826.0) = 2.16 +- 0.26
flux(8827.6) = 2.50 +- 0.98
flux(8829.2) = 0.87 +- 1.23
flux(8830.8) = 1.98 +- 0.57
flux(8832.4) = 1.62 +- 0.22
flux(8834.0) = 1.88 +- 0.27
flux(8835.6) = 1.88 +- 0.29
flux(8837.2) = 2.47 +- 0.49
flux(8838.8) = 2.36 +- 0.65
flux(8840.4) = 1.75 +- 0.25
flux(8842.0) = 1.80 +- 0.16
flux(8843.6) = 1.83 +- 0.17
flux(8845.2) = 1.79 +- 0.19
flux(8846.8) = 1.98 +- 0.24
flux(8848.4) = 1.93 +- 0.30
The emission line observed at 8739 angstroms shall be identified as H-alpha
